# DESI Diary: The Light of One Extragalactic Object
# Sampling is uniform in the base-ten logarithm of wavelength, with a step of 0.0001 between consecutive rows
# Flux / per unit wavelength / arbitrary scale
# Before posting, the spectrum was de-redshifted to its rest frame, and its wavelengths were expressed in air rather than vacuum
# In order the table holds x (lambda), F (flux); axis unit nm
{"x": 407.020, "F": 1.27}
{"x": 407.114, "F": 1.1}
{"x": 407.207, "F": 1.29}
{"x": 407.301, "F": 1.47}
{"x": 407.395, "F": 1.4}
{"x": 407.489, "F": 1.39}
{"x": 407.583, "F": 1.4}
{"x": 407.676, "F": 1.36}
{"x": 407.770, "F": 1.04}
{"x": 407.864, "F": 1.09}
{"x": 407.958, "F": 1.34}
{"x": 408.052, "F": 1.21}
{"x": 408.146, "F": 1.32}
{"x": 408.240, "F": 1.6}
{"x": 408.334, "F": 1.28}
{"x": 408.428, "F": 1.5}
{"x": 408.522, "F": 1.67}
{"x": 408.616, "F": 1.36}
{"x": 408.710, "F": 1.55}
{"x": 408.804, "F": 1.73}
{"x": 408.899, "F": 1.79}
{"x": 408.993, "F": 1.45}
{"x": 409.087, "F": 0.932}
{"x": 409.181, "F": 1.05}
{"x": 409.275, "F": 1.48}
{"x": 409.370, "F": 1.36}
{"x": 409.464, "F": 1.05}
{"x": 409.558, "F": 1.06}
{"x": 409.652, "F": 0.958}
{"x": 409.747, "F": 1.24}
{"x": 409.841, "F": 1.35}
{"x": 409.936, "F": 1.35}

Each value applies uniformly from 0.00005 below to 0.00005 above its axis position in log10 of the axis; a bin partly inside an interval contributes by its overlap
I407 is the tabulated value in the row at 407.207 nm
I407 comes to 1.29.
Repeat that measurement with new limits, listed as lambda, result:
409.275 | 1.48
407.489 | 1.39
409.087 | 0.932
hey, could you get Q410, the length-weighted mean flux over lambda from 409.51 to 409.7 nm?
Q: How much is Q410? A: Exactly 1.01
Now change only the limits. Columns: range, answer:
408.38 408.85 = 1.56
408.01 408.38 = 1.35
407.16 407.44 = 1.39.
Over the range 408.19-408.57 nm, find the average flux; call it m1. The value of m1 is 1.51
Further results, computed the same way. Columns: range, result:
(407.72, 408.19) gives 1.2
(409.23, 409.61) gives 1.23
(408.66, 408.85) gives 1.64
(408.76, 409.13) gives 1.48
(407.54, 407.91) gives 1.22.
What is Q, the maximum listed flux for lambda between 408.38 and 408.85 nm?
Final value 1.73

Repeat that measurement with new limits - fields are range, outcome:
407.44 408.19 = 1.4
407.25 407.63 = 1.47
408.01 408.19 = 1.32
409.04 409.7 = 1.48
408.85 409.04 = 1.79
